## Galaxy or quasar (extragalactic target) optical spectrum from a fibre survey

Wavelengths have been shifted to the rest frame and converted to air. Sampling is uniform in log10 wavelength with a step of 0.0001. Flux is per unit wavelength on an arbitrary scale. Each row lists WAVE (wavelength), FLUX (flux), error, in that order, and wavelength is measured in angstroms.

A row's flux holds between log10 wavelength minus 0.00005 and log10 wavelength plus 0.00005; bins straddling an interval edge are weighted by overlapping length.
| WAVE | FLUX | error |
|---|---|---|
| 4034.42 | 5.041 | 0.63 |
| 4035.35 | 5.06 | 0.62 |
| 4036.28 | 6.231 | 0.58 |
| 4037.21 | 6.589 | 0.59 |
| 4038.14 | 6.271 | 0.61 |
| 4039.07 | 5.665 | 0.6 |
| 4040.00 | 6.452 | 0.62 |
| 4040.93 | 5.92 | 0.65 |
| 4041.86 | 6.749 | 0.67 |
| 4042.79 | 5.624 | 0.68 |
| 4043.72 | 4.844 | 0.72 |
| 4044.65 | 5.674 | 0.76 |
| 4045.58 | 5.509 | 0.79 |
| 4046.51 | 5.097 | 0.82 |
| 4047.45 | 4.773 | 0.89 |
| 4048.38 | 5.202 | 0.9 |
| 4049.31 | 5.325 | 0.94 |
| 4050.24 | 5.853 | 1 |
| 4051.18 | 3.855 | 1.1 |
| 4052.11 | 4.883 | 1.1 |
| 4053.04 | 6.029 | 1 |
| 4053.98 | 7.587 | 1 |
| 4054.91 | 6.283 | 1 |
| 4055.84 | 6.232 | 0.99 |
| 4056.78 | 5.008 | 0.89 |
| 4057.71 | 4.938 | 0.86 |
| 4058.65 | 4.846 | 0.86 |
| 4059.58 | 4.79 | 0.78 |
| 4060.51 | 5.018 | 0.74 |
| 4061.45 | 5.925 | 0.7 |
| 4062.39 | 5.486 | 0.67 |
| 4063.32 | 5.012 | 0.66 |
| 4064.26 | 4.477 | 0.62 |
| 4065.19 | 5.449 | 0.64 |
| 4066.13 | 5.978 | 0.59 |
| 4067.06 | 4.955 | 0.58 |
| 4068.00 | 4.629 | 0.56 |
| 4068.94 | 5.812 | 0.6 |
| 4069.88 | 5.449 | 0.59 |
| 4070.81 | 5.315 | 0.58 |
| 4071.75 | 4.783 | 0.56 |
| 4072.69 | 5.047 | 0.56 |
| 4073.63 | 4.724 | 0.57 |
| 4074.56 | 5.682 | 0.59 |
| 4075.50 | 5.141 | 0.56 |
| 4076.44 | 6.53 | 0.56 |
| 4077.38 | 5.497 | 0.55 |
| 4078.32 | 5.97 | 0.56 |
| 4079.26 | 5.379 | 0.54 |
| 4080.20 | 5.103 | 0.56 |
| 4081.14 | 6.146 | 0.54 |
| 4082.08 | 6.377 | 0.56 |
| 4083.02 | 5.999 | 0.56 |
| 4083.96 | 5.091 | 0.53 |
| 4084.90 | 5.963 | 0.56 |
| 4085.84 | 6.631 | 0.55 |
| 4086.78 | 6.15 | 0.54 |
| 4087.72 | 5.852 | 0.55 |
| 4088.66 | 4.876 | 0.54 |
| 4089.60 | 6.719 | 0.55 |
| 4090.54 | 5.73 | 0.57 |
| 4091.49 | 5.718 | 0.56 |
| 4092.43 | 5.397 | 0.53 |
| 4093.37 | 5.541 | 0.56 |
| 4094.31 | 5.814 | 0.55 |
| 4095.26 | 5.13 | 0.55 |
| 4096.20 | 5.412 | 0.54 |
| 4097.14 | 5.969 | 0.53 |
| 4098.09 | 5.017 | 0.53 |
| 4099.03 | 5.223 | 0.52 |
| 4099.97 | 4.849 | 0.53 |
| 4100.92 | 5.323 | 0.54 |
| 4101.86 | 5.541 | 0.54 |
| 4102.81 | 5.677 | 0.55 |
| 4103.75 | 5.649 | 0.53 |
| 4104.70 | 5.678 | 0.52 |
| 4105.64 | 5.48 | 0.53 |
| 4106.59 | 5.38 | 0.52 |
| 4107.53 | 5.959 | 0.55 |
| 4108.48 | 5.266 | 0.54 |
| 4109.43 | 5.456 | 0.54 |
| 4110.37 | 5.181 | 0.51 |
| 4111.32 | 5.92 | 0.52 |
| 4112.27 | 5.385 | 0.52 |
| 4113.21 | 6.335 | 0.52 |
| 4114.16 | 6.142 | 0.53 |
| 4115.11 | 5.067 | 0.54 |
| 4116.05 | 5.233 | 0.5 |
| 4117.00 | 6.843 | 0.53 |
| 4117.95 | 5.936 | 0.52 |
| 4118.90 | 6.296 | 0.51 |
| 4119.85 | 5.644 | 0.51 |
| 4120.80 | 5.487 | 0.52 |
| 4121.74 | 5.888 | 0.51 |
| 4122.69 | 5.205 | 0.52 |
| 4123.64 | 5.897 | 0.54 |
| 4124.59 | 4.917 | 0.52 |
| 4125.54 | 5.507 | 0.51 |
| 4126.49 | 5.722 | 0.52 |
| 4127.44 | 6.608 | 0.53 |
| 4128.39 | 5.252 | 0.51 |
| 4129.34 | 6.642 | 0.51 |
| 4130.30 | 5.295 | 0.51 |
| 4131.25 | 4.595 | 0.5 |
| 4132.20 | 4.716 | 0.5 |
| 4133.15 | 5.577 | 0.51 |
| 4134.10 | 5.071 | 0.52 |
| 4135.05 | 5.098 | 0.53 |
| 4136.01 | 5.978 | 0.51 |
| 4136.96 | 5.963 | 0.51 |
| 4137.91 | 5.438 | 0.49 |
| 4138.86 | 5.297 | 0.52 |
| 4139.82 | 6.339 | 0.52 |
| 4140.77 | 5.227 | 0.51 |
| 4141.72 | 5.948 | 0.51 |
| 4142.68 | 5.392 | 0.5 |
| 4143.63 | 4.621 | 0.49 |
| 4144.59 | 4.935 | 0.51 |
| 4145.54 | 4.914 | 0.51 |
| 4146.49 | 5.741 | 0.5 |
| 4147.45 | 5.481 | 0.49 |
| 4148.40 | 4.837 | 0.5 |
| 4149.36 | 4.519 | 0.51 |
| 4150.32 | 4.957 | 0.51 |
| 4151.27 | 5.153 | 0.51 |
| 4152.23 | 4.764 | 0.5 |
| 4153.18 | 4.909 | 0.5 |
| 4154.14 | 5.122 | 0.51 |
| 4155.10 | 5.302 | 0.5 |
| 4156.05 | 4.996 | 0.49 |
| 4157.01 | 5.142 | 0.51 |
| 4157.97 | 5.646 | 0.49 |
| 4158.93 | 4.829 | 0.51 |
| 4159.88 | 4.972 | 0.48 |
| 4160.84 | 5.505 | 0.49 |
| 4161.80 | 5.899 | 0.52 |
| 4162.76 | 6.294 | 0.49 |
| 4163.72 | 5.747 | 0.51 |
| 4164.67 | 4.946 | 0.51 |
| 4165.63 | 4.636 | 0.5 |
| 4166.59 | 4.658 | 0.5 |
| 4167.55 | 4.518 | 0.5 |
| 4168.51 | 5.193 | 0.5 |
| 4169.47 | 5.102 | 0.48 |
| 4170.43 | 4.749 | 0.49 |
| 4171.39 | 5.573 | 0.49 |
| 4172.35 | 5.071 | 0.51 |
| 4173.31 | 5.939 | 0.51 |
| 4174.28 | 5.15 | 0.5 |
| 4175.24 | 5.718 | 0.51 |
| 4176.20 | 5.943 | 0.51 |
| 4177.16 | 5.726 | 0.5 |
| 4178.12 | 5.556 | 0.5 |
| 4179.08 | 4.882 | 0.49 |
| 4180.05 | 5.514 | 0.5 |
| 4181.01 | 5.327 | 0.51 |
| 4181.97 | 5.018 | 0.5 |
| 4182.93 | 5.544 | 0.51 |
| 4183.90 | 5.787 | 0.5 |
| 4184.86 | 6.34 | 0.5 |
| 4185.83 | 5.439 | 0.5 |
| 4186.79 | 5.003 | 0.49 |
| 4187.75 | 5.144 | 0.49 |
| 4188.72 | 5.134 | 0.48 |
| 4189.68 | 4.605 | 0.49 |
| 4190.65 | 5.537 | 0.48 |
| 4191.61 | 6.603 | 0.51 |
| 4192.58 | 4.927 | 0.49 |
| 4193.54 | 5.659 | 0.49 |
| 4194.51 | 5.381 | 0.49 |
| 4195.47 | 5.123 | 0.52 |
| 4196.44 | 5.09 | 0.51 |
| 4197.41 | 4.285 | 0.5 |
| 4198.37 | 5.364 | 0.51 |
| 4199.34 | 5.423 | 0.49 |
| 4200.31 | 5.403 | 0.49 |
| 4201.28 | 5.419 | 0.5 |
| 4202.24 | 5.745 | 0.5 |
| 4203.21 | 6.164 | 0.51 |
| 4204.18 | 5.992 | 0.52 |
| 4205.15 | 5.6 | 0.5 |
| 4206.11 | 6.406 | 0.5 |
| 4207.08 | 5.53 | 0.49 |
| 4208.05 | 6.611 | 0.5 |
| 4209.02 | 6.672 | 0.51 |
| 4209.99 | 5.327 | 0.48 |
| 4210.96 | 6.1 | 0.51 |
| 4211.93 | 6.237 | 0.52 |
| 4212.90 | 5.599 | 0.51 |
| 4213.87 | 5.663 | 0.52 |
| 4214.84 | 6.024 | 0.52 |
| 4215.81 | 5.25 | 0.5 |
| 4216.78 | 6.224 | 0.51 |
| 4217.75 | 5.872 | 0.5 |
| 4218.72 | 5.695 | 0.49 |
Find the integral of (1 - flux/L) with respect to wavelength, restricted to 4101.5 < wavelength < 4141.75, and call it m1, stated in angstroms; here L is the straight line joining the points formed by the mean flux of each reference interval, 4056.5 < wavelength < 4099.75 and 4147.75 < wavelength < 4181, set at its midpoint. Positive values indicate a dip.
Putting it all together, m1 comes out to -2.0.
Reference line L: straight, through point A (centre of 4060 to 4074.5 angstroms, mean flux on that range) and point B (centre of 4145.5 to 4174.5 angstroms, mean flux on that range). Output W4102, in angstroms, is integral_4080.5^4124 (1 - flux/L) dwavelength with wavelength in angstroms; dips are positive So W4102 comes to -4.0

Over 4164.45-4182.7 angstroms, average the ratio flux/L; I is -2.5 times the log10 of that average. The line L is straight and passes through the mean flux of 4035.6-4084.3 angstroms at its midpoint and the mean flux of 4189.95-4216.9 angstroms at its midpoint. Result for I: 0.083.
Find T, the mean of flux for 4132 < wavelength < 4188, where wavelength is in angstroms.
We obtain 5.31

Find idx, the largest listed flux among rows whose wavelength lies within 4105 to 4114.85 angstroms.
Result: 6.335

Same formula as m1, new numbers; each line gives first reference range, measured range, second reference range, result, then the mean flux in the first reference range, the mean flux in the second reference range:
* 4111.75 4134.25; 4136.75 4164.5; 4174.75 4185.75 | 1.55 angstroms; 5.64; 5.57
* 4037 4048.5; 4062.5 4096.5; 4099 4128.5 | 0.79 angstroms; 5.72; 5.63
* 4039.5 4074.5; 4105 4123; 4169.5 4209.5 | -0.82 angstroms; 5.4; 5.51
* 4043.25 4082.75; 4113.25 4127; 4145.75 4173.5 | -1.20 angstroms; 5.4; 5.17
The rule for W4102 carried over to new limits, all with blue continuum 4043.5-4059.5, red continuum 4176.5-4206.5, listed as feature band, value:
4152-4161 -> 0.5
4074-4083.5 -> -0.6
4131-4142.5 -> 0.0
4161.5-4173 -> 0.5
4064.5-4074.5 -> 0.4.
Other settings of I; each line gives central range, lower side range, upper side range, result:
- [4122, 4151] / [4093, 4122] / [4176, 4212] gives 0.04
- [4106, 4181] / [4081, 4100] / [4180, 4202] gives 0.02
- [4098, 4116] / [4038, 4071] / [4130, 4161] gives -0.04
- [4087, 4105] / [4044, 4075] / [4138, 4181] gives -0.05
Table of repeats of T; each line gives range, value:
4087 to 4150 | 5.53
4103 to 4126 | 5.66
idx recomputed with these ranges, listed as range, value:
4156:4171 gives 6.294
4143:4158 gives 5.741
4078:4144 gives 6.843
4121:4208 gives 6.642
